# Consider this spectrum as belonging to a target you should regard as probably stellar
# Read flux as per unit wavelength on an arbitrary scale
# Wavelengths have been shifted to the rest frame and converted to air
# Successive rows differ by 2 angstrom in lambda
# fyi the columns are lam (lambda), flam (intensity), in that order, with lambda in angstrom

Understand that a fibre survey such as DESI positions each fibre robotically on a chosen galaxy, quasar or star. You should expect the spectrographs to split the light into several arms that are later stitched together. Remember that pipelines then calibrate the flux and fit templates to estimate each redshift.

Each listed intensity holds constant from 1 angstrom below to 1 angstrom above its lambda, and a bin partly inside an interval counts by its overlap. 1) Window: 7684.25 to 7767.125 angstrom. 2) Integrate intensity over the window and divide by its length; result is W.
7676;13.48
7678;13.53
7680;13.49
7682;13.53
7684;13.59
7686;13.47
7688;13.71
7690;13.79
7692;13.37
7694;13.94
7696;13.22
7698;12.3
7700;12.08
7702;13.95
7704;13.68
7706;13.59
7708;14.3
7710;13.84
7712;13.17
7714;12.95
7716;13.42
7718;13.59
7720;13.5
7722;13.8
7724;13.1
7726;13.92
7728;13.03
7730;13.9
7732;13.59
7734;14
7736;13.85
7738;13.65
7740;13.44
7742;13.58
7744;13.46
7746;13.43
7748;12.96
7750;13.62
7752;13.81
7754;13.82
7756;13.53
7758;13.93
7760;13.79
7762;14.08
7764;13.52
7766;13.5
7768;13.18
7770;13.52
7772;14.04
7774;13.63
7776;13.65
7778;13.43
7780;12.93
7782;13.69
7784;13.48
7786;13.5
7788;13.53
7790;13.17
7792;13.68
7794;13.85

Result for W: 13.5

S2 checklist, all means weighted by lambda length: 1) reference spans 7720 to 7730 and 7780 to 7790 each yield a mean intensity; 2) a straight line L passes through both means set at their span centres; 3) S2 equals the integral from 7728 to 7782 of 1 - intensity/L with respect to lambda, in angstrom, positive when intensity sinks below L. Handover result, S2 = -0.5 angstrom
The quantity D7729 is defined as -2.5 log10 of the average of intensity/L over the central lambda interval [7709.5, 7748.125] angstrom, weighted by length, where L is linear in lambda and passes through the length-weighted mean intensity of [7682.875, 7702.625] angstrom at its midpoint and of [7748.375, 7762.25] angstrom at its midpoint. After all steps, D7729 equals 0.00 mag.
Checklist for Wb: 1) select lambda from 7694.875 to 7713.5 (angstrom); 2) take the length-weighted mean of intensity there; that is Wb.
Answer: 13.3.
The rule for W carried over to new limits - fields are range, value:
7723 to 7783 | 13.6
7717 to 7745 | 13.6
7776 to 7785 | 13.4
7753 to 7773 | 13.7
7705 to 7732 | 13.5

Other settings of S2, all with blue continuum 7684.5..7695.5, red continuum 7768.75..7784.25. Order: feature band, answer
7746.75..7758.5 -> -0.02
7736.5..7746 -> 0.03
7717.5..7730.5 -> 0.06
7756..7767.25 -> -0.14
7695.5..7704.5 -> 0.41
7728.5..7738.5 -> -0.13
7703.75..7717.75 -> 0.05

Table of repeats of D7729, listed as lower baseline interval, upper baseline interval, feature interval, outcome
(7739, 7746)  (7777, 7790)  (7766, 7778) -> -0.01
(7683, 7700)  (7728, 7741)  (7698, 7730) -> 0.01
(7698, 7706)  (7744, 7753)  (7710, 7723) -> -0.01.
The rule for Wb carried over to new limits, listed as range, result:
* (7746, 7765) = 13.7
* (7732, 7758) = 13.6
